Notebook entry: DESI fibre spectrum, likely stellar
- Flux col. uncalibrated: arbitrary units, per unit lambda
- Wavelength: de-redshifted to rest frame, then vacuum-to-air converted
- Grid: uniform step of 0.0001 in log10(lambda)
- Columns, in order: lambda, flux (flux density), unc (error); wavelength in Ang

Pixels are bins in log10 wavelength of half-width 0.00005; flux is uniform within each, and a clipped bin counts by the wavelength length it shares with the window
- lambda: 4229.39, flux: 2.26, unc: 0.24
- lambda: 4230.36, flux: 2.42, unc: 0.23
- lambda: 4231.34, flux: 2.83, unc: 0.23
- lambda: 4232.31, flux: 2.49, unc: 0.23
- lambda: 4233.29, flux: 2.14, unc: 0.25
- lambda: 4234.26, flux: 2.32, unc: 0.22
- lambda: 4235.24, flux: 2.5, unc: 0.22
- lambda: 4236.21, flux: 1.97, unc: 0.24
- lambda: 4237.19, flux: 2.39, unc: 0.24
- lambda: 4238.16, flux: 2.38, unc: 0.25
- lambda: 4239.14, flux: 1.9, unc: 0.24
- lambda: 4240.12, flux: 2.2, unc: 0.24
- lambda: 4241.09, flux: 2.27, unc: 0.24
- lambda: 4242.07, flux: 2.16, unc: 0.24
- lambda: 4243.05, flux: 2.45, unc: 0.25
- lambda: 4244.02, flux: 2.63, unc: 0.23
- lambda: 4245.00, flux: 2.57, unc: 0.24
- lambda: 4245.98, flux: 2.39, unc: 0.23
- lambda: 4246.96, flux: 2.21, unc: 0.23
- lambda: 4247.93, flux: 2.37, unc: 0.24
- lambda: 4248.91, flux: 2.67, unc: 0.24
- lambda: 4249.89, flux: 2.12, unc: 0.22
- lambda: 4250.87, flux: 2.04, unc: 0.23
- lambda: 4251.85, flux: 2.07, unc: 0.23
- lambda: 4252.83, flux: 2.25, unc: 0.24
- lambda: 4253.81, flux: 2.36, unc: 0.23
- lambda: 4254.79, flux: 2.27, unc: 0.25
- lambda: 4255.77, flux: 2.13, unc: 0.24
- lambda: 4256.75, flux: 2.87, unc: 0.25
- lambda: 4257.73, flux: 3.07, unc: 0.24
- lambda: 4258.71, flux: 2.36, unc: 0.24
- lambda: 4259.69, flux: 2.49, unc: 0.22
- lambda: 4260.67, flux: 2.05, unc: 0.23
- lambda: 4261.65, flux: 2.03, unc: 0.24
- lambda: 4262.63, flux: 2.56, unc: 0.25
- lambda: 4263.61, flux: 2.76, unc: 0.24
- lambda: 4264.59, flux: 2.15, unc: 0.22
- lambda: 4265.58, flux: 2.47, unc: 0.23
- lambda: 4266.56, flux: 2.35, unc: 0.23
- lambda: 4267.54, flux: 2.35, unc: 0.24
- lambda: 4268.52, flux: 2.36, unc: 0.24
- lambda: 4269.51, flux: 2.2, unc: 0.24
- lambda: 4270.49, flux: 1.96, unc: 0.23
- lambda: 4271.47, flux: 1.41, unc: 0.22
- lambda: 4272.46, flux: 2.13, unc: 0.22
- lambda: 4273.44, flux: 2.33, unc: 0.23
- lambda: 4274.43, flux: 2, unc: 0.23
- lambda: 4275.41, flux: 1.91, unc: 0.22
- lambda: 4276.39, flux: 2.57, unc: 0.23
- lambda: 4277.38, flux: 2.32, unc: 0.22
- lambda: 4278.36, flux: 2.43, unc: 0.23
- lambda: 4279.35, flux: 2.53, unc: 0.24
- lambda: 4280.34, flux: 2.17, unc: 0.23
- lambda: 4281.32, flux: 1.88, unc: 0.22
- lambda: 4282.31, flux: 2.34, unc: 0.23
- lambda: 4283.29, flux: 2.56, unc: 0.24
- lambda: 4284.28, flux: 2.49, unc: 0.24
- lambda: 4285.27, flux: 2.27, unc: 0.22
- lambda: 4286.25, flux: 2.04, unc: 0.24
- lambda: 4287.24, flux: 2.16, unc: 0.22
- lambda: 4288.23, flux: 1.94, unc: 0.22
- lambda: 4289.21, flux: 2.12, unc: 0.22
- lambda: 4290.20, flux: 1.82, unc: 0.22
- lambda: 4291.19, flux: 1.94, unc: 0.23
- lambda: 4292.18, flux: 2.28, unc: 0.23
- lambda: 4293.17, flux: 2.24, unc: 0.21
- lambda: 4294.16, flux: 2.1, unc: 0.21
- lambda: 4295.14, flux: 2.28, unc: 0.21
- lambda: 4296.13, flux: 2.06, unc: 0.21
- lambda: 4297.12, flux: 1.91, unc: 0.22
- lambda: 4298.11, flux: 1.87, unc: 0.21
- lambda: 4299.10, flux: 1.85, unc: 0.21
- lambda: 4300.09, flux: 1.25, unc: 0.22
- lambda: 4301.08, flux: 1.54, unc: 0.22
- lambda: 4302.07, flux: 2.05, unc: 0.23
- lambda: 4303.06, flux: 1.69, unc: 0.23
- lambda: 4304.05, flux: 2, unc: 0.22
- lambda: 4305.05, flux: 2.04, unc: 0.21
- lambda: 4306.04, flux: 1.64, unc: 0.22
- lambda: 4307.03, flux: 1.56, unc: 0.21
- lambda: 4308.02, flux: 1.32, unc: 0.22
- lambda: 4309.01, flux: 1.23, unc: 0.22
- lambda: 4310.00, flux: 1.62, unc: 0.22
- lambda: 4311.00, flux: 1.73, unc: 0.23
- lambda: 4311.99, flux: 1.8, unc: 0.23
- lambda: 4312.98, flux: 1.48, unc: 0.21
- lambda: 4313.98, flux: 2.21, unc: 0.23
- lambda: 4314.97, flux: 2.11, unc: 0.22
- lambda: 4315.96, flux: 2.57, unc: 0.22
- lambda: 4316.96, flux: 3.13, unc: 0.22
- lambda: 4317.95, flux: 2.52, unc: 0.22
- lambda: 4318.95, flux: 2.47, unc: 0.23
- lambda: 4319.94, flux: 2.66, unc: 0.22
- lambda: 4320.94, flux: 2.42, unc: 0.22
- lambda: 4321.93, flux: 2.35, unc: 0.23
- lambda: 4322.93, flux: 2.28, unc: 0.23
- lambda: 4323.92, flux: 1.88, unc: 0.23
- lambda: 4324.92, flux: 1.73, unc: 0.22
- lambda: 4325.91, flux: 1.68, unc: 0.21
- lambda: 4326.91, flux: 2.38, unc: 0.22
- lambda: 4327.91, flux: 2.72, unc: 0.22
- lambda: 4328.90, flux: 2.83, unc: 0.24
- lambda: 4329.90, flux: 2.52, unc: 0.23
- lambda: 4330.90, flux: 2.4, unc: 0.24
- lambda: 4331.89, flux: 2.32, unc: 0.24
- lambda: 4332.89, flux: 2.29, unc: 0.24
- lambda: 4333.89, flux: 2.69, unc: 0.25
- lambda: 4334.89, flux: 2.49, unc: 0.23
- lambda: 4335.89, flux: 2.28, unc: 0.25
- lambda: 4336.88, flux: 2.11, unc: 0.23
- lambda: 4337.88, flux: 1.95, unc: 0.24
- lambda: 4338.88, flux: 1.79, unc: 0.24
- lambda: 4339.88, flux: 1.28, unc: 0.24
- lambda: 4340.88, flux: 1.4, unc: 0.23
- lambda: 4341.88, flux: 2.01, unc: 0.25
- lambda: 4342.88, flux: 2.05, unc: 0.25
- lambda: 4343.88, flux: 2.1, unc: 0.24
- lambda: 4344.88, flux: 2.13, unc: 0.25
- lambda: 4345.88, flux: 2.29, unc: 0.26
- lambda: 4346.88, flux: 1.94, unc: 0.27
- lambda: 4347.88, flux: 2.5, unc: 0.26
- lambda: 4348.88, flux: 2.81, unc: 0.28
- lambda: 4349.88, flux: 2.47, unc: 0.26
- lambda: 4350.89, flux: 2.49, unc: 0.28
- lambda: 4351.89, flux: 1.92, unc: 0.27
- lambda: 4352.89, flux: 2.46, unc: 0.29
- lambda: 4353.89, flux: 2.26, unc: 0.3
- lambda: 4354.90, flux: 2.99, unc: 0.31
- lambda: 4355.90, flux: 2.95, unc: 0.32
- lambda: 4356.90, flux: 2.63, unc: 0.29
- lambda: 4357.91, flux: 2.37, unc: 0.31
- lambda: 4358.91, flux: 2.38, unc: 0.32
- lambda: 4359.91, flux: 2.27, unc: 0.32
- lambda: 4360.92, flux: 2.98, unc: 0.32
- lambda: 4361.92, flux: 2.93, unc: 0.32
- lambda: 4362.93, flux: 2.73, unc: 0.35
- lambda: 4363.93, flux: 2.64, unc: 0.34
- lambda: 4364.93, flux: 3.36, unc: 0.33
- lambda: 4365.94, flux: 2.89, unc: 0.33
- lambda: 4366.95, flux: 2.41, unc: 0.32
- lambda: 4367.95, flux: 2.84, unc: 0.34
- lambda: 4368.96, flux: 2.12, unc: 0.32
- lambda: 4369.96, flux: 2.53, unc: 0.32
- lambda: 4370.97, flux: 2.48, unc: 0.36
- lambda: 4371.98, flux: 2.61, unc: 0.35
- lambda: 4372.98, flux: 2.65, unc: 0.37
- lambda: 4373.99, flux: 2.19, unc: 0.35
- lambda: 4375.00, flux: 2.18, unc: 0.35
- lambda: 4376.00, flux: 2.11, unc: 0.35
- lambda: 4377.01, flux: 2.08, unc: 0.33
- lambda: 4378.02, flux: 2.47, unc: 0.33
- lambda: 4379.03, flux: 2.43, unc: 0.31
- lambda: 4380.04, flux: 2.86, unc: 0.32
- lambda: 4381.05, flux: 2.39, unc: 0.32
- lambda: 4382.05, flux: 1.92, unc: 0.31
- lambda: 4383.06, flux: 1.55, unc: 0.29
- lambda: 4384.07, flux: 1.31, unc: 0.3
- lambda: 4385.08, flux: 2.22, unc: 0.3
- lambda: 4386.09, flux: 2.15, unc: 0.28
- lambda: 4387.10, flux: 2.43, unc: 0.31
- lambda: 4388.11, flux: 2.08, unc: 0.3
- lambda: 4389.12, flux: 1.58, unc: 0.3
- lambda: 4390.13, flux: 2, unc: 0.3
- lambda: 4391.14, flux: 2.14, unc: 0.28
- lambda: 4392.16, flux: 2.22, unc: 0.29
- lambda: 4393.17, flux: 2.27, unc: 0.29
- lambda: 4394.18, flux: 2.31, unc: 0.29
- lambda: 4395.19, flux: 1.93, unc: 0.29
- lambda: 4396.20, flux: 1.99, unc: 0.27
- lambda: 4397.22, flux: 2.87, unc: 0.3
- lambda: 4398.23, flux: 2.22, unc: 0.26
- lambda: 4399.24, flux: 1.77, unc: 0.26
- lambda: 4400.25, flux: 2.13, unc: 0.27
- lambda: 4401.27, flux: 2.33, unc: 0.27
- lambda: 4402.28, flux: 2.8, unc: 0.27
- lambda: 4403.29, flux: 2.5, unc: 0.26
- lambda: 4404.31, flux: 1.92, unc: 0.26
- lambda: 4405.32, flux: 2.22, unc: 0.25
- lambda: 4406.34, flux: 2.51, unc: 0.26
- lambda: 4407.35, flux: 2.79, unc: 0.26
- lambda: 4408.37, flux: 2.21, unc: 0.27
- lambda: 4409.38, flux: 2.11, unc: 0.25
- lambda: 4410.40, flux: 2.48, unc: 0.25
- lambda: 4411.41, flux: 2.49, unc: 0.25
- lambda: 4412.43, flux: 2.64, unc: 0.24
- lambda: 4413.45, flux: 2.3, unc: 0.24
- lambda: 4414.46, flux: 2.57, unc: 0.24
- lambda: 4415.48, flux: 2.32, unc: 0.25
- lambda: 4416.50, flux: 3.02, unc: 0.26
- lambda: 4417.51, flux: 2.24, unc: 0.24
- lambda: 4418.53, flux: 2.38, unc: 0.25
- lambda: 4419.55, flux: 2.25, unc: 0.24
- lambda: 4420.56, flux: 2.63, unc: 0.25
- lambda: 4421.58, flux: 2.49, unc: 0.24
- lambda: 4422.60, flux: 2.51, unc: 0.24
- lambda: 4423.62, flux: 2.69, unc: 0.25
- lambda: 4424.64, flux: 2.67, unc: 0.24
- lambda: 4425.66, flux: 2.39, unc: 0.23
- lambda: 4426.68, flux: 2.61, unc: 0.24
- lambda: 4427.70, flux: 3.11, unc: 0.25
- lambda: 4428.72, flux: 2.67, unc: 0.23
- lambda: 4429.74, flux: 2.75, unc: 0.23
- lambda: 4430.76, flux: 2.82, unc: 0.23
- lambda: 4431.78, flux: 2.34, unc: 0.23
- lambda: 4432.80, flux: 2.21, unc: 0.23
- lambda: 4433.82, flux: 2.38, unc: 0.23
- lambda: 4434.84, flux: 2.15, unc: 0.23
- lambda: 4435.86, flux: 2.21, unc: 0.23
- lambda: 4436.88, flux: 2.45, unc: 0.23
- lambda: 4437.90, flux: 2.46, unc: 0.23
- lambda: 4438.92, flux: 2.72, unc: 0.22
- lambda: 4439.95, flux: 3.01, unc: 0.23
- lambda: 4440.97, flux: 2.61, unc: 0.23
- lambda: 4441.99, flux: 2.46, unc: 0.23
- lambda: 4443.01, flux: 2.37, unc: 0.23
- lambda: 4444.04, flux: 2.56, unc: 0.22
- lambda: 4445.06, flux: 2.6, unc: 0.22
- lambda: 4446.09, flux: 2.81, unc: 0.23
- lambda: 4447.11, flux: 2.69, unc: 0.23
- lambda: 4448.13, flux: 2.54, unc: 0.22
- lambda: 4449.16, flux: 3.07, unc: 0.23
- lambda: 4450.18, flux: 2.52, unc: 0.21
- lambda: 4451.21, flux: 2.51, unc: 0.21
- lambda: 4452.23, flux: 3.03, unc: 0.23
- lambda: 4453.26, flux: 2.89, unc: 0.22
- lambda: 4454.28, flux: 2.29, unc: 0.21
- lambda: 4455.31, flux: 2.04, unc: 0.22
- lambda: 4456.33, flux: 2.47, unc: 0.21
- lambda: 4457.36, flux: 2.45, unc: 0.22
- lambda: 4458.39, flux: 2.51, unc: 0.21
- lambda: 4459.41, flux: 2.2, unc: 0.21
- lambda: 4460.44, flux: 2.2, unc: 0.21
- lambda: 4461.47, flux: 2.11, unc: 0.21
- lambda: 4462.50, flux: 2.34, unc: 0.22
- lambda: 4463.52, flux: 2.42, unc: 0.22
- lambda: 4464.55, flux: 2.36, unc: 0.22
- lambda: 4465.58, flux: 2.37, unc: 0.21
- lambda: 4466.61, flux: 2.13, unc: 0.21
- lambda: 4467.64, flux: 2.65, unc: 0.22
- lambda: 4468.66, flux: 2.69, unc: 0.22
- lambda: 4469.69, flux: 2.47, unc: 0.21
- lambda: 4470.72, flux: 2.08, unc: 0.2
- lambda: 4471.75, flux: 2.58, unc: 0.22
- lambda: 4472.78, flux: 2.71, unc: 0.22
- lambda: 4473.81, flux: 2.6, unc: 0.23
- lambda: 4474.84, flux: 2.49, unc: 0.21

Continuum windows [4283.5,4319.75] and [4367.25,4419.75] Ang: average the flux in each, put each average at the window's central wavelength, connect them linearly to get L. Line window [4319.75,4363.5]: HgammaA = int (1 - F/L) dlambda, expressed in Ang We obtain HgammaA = -4.0 Ang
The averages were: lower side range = 1.99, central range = 2.32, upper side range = 2.29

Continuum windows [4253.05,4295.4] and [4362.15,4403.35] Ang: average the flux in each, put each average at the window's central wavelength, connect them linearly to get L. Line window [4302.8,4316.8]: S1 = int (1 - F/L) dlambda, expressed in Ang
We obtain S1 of 2.80 Ang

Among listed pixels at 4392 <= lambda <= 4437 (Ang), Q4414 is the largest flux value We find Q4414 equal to 3.11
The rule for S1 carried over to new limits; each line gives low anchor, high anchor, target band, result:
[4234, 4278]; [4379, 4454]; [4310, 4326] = 1.08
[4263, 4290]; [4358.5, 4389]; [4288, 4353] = 6.06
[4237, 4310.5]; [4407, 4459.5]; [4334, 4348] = 1.73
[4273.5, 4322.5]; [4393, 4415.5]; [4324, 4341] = -0.16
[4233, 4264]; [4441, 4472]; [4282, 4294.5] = 1.02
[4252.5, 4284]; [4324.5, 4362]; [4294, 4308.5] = 3.14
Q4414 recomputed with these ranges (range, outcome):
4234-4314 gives 3.07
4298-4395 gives 3.36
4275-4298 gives 2.57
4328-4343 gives 2.83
